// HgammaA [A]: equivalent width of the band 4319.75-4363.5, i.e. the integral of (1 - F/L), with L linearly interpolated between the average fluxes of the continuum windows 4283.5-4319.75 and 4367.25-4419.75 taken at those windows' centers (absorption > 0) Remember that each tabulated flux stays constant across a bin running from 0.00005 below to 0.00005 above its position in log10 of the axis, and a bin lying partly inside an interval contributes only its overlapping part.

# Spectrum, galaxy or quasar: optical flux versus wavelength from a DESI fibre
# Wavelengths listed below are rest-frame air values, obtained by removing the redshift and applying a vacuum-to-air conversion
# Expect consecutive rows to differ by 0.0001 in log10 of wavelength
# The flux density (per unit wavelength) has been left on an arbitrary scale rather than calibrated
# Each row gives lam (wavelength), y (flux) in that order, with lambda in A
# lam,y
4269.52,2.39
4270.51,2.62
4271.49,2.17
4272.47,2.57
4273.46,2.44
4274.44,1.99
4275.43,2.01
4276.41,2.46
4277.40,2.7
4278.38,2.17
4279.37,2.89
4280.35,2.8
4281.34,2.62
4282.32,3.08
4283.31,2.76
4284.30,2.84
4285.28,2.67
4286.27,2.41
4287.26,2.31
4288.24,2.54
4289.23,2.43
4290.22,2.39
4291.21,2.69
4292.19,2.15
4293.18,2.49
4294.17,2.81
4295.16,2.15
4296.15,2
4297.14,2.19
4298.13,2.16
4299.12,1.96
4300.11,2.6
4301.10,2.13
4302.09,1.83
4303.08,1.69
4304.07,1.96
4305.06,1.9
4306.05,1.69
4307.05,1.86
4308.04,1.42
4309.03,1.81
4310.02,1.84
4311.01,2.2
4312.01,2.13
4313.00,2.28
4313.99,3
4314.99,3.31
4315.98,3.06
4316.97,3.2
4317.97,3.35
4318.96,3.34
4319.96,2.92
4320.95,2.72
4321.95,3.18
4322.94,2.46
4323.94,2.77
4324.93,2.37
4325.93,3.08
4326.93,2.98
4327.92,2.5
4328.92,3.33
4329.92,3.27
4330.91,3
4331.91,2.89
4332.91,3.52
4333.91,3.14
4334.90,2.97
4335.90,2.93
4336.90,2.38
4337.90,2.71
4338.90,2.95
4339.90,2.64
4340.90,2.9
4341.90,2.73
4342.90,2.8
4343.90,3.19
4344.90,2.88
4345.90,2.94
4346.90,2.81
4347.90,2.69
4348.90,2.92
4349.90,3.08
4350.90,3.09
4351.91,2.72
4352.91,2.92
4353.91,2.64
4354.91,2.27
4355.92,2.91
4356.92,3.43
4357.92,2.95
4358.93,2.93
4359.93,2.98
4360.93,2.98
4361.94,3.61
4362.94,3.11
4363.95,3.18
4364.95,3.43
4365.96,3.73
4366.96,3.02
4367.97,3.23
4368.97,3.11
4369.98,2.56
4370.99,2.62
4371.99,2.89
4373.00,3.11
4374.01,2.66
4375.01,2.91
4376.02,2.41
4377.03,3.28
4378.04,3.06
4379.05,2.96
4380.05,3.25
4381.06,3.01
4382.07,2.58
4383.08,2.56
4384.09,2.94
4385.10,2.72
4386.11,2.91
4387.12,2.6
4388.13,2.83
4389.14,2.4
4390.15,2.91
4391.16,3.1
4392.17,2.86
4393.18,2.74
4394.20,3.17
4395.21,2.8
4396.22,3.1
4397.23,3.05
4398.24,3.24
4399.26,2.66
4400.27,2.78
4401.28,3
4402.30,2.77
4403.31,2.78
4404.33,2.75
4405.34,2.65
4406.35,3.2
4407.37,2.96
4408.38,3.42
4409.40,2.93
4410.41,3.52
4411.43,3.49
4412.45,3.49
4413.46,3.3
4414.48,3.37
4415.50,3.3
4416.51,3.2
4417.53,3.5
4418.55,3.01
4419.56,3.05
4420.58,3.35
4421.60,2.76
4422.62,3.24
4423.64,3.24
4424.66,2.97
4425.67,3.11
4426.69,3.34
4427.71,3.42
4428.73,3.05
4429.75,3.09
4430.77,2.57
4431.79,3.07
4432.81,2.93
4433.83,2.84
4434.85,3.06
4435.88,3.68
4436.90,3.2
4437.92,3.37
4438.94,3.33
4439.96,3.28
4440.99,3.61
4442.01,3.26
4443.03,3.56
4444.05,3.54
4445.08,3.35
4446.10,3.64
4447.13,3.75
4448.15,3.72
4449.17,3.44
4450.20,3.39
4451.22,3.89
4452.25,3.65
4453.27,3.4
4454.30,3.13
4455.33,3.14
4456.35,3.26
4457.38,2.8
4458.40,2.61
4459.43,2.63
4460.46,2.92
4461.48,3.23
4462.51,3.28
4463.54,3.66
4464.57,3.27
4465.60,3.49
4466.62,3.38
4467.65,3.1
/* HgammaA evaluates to -4.8 A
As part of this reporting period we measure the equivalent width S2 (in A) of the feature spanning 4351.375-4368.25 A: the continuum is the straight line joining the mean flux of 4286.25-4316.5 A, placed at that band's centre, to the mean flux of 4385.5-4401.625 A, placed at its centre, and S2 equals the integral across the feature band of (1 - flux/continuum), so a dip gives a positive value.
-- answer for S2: -2.6 A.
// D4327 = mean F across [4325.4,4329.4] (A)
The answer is 2.96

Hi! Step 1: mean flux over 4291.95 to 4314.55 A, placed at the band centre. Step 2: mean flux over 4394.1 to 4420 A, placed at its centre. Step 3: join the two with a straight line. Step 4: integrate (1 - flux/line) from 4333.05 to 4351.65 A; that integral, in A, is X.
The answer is -3.1 A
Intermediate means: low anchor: 2.1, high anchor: 3.1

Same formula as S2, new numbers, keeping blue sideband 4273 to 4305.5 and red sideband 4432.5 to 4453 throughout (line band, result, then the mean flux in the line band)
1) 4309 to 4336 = -2.6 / 2.86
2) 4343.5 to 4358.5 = -0.5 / 2.89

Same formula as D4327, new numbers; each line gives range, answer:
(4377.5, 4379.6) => 3.03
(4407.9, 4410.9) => 3.29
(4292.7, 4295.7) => 2.47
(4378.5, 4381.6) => 3.07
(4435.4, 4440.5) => 3.37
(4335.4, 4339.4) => 2.74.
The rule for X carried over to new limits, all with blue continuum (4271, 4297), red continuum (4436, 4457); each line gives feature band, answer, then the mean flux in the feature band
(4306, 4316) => 1.6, 2.22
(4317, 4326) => -0.7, 2.92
